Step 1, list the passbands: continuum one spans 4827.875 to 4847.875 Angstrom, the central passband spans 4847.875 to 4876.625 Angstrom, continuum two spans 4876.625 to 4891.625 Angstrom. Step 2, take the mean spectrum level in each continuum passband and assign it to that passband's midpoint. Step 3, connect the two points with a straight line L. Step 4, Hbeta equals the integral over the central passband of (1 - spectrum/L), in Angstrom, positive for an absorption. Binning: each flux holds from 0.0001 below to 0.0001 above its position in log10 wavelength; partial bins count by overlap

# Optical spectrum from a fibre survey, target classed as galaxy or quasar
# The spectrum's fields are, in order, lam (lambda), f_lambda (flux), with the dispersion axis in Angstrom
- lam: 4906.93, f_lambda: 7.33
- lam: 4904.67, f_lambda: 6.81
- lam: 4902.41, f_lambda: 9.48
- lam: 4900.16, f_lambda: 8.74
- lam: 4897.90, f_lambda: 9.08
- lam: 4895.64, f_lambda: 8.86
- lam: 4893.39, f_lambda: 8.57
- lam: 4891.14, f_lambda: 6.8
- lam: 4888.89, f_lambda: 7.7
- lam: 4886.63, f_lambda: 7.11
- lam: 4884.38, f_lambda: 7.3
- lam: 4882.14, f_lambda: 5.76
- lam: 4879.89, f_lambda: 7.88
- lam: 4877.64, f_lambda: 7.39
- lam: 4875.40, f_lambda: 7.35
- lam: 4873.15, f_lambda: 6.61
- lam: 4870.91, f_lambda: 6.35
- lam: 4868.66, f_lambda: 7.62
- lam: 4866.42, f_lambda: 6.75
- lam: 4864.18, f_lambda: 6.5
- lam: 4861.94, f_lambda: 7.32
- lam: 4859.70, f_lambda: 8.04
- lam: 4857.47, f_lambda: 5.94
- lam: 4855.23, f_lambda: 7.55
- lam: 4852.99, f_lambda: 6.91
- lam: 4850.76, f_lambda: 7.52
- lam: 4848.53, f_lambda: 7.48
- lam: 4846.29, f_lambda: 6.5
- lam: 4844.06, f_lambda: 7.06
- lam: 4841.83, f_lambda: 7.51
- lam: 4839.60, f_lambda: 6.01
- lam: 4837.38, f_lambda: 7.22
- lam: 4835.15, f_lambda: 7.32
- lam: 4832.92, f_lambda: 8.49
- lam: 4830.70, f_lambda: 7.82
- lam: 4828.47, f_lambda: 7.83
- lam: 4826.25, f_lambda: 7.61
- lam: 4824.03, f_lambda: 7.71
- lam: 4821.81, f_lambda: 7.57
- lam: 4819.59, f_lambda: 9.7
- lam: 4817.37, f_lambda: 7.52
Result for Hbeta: 0.59 Angstrom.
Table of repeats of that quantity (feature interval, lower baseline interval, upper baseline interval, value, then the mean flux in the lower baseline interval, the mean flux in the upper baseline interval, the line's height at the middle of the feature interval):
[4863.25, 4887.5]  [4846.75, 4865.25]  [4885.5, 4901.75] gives 2.2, 7.13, 8.16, 7.66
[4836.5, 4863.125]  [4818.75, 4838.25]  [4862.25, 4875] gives 0.9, 7.9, 6.83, 7.33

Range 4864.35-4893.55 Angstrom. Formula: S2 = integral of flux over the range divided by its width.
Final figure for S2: 7.1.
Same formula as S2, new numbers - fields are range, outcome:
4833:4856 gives 7.16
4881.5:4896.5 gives 7.48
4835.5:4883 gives 7.02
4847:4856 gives 7.32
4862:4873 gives 6.84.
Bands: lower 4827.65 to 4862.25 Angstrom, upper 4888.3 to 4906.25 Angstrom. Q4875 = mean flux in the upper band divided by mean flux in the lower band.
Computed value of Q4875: 1.1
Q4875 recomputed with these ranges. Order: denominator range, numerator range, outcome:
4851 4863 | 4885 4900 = 1.12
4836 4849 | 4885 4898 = 1.14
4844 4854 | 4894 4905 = 1.23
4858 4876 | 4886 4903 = 1.18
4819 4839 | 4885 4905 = 1.04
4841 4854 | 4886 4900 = 1.13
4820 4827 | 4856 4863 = 0.91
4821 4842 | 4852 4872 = 0.93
